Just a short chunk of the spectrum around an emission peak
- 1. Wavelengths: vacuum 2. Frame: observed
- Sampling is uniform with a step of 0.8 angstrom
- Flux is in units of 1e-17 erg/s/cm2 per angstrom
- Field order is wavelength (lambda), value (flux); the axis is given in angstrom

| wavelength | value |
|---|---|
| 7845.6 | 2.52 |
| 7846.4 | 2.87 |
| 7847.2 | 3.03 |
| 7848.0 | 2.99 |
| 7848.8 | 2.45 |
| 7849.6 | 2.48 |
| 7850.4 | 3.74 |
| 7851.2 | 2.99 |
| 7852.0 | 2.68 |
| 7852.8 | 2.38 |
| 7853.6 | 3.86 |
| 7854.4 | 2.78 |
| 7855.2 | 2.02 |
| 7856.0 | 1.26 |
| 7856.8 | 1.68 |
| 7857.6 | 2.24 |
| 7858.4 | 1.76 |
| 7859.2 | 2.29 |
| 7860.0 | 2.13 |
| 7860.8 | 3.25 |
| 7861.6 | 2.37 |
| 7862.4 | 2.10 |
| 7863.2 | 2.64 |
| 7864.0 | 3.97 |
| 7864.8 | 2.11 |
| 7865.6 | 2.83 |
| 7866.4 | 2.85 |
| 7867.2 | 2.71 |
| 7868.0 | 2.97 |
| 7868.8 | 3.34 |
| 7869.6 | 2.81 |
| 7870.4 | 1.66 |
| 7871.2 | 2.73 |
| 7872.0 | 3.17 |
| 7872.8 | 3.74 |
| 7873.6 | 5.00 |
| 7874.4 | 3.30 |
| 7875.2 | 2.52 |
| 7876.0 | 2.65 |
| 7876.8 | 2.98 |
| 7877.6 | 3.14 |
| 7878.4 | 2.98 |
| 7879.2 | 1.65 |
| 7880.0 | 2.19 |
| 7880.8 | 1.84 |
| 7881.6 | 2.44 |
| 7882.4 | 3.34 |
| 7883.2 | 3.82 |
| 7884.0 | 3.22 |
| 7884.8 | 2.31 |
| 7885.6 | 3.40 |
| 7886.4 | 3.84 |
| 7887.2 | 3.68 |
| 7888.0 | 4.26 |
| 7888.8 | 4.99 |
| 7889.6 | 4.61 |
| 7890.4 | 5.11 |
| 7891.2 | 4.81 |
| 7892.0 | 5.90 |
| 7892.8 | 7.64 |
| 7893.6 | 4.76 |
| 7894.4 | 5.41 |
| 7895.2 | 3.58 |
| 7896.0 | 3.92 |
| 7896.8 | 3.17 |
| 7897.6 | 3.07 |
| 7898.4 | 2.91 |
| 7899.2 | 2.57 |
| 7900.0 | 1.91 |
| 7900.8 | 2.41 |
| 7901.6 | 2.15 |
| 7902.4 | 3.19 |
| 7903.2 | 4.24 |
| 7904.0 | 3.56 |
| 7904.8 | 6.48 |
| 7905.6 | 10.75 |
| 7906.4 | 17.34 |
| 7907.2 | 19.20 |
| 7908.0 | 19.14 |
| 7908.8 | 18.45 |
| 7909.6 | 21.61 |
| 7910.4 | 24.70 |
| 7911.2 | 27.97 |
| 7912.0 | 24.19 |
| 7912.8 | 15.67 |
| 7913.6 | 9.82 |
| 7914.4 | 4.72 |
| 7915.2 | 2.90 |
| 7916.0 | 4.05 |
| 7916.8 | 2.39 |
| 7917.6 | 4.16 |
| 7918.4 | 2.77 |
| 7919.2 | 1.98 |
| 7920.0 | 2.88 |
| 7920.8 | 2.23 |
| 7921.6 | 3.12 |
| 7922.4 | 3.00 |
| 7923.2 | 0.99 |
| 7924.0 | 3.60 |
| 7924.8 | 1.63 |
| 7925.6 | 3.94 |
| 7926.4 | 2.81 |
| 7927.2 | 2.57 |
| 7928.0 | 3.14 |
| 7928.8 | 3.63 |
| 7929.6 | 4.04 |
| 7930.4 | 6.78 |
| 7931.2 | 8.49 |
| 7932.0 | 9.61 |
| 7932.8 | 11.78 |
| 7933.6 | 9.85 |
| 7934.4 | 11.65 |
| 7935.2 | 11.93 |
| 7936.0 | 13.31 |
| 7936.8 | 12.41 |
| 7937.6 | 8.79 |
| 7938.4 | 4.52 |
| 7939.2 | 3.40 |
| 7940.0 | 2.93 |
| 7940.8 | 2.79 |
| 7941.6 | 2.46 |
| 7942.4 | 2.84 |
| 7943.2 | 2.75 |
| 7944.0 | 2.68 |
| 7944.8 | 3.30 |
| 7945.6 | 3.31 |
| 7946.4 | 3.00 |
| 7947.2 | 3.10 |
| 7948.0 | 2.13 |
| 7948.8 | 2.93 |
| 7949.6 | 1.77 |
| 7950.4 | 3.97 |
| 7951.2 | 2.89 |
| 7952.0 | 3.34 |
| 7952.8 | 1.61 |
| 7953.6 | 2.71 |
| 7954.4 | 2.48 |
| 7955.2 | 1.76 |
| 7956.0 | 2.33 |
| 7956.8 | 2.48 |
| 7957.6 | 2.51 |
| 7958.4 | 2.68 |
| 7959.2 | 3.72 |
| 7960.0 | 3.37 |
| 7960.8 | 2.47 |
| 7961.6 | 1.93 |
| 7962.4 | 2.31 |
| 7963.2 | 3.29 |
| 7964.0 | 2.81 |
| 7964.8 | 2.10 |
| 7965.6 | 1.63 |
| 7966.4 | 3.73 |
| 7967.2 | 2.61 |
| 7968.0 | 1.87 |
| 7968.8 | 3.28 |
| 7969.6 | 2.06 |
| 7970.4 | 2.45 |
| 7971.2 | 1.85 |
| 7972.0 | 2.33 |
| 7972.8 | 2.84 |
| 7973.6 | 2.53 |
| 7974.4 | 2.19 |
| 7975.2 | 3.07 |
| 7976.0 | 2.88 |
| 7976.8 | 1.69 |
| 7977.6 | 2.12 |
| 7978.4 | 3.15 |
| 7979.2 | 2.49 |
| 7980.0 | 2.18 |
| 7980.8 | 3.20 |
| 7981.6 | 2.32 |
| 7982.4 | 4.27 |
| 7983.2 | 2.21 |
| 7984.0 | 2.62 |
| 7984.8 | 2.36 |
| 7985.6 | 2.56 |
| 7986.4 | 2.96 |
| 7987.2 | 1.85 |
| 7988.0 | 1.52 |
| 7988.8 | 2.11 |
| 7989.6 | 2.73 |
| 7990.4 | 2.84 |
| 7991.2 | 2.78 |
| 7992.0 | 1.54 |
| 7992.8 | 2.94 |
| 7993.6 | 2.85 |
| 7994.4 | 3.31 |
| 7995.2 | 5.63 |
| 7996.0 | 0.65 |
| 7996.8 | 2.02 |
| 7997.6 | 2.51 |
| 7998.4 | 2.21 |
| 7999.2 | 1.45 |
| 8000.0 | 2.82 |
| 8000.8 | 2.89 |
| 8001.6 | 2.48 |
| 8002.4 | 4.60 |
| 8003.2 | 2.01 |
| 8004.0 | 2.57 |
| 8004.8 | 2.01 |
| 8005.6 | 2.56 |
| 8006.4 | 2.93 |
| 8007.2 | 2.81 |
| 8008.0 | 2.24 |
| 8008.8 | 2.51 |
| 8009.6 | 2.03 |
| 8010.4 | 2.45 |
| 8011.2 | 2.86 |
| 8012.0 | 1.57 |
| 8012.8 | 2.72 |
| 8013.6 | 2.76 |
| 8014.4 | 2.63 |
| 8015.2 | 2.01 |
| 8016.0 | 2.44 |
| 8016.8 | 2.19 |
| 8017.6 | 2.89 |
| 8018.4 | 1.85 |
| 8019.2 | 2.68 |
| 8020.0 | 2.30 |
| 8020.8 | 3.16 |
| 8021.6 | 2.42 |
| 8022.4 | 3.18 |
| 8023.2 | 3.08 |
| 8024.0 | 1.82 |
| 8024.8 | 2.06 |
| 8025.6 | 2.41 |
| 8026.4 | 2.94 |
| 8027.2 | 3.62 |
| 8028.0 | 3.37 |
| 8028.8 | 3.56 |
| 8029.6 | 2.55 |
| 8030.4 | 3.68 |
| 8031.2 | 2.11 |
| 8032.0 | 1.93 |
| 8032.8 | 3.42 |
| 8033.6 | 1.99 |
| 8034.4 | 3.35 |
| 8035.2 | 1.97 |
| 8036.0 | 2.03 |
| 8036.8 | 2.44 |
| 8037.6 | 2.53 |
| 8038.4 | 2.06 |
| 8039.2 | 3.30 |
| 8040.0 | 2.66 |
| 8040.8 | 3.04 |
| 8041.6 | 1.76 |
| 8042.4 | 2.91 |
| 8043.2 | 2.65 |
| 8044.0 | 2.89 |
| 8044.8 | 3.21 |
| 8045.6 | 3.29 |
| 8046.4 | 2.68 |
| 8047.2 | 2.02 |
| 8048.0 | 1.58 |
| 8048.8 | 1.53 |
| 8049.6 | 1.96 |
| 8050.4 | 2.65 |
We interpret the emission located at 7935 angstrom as [N II] 6583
